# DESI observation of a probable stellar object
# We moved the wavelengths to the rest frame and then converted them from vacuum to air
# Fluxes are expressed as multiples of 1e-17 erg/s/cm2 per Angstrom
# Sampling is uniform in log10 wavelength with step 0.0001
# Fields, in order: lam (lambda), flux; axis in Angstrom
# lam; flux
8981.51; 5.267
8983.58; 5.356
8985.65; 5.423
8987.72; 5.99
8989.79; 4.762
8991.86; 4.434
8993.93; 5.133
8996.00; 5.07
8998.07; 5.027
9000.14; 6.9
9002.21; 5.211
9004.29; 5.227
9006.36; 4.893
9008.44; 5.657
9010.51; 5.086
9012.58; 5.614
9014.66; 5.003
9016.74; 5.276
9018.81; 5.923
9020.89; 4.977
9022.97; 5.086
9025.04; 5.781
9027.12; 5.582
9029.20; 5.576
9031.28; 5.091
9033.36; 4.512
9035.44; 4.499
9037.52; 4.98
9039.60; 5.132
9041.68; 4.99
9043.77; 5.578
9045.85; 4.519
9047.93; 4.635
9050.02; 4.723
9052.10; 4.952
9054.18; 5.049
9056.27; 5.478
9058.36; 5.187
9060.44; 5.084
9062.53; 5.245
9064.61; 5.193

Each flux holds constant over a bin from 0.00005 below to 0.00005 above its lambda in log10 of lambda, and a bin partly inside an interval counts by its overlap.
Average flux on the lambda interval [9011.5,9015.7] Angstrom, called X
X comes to 5.3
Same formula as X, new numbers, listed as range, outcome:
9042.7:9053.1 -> 4.88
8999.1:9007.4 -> 5.56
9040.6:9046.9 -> 5.03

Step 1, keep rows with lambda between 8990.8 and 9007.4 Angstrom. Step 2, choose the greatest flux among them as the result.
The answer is 6.9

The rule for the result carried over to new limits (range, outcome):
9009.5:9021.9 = 5.923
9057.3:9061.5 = 5.187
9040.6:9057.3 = 5.578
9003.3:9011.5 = 5.657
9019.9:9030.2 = 5.781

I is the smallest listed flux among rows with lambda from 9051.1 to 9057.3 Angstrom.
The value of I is 4.952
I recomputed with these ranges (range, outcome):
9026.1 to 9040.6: 4.499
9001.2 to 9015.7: 4.893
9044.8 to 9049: 4.519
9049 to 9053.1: 4.723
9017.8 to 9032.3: 4.977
